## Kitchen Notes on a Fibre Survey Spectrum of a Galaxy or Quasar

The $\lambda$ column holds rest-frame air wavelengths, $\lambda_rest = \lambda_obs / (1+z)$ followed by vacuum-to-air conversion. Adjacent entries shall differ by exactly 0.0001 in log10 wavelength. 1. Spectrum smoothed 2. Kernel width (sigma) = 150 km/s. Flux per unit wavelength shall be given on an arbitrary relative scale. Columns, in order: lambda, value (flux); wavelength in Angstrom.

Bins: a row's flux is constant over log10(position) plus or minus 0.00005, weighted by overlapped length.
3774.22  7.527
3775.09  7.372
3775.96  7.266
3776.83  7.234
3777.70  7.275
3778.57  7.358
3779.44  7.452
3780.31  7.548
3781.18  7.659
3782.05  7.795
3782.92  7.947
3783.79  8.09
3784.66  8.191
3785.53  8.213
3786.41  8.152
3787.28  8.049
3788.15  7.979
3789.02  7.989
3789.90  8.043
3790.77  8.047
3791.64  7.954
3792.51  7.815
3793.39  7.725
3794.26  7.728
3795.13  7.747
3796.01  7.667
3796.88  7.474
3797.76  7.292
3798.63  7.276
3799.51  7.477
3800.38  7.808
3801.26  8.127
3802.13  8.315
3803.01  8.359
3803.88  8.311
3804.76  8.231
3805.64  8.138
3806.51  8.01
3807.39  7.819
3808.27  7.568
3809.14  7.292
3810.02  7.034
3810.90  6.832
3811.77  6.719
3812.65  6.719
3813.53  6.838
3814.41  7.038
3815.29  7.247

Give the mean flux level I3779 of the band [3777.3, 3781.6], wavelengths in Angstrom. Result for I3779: 7.46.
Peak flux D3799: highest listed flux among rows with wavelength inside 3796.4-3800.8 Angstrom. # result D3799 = 7.808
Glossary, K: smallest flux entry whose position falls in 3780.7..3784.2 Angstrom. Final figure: 7.659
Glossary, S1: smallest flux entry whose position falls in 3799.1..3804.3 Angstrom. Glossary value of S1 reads 7.477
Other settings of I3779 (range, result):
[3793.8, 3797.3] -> 7.67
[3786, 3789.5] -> 8.04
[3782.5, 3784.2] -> 8.02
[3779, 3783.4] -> 7.69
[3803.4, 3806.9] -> 8.19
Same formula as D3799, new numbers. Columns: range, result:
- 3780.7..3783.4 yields 7.947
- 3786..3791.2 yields 8.152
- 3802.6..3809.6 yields 8.359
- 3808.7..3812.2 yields 7.292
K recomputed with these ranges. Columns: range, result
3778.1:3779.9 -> 7.358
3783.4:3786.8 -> 8.09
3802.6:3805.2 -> 8.231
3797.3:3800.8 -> 7.276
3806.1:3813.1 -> 6.719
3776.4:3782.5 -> 7.234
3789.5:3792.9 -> 7.815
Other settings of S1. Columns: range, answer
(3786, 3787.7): 8.049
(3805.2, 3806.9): 8.01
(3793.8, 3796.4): 7.667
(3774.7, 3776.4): 7.266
